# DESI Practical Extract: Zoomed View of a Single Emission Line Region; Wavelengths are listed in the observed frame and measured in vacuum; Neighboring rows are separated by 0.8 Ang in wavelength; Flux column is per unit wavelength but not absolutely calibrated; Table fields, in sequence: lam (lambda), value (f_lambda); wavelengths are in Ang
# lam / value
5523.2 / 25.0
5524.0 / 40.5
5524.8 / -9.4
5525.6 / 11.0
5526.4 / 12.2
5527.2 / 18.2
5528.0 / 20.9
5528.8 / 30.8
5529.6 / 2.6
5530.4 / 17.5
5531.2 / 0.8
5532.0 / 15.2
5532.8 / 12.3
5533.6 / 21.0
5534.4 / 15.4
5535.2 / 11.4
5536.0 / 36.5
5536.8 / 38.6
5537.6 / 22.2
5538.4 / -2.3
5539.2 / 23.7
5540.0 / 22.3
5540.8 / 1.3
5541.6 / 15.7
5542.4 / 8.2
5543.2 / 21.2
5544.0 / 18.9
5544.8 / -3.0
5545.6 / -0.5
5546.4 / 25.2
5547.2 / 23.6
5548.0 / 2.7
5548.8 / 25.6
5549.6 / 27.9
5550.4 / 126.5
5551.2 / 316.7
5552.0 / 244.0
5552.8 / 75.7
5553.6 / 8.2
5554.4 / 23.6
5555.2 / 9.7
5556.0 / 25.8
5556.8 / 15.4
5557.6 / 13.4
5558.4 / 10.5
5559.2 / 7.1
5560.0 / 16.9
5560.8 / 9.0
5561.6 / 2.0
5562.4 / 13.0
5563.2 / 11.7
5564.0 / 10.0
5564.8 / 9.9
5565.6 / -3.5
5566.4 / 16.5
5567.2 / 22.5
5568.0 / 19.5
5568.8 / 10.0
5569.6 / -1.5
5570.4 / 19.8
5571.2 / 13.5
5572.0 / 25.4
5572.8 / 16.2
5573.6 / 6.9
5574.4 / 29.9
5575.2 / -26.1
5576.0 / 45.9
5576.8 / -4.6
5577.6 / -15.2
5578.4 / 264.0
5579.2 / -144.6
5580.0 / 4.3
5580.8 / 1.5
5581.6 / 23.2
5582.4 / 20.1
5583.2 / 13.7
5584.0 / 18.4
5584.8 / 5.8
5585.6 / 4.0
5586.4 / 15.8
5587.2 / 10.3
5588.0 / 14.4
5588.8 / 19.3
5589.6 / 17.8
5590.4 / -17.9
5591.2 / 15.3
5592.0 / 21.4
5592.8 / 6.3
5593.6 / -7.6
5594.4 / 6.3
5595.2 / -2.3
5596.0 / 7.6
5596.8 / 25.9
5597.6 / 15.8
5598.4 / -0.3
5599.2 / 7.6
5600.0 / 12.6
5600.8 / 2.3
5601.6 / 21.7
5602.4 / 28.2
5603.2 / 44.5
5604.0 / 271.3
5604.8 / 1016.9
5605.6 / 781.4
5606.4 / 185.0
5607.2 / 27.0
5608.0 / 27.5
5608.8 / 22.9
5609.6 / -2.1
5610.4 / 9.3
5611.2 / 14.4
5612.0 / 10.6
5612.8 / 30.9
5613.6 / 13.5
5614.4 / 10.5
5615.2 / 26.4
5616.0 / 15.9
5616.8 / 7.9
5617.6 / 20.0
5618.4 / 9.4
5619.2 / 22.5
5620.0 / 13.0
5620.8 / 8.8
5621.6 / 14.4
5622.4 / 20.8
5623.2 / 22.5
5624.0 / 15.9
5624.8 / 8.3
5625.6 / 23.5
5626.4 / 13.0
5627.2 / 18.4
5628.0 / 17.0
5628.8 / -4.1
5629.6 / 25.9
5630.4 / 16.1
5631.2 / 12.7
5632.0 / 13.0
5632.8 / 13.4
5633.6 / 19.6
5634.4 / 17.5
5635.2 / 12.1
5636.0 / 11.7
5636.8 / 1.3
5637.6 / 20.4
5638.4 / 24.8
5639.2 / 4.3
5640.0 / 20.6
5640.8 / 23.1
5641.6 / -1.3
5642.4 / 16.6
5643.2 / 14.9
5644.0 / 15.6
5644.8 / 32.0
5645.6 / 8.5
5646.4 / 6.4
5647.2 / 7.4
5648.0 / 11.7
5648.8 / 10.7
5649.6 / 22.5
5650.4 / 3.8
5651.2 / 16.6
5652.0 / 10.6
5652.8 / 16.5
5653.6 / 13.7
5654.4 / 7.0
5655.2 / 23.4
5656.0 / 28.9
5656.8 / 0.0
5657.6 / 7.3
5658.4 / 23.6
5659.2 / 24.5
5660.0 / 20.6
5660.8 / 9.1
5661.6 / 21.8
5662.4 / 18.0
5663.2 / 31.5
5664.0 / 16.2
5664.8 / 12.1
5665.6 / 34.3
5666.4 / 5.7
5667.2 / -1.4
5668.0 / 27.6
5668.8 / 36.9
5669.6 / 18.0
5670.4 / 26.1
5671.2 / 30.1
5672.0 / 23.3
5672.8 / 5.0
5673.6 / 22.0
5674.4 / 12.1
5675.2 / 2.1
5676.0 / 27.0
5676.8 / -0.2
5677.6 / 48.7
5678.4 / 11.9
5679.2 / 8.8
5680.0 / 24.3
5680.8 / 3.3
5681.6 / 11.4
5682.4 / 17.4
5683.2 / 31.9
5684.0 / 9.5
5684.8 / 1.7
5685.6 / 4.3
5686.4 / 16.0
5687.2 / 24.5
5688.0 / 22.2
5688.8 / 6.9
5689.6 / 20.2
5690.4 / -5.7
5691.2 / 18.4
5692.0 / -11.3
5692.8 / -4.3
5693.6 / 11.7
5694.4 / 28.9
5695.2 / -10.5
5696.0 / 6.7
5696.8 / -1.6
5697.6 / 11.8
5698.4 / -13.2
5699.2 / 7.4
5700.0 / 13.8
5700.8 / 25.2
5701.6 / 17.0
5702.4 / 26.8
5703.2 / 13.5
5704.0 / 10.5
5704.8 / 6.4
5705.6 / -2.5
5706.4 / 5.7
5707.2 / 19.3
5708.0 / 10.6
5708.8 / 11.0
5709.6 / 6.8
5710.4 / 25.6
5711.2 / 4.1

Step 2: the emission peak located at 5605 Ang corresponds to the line [O III] 5007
